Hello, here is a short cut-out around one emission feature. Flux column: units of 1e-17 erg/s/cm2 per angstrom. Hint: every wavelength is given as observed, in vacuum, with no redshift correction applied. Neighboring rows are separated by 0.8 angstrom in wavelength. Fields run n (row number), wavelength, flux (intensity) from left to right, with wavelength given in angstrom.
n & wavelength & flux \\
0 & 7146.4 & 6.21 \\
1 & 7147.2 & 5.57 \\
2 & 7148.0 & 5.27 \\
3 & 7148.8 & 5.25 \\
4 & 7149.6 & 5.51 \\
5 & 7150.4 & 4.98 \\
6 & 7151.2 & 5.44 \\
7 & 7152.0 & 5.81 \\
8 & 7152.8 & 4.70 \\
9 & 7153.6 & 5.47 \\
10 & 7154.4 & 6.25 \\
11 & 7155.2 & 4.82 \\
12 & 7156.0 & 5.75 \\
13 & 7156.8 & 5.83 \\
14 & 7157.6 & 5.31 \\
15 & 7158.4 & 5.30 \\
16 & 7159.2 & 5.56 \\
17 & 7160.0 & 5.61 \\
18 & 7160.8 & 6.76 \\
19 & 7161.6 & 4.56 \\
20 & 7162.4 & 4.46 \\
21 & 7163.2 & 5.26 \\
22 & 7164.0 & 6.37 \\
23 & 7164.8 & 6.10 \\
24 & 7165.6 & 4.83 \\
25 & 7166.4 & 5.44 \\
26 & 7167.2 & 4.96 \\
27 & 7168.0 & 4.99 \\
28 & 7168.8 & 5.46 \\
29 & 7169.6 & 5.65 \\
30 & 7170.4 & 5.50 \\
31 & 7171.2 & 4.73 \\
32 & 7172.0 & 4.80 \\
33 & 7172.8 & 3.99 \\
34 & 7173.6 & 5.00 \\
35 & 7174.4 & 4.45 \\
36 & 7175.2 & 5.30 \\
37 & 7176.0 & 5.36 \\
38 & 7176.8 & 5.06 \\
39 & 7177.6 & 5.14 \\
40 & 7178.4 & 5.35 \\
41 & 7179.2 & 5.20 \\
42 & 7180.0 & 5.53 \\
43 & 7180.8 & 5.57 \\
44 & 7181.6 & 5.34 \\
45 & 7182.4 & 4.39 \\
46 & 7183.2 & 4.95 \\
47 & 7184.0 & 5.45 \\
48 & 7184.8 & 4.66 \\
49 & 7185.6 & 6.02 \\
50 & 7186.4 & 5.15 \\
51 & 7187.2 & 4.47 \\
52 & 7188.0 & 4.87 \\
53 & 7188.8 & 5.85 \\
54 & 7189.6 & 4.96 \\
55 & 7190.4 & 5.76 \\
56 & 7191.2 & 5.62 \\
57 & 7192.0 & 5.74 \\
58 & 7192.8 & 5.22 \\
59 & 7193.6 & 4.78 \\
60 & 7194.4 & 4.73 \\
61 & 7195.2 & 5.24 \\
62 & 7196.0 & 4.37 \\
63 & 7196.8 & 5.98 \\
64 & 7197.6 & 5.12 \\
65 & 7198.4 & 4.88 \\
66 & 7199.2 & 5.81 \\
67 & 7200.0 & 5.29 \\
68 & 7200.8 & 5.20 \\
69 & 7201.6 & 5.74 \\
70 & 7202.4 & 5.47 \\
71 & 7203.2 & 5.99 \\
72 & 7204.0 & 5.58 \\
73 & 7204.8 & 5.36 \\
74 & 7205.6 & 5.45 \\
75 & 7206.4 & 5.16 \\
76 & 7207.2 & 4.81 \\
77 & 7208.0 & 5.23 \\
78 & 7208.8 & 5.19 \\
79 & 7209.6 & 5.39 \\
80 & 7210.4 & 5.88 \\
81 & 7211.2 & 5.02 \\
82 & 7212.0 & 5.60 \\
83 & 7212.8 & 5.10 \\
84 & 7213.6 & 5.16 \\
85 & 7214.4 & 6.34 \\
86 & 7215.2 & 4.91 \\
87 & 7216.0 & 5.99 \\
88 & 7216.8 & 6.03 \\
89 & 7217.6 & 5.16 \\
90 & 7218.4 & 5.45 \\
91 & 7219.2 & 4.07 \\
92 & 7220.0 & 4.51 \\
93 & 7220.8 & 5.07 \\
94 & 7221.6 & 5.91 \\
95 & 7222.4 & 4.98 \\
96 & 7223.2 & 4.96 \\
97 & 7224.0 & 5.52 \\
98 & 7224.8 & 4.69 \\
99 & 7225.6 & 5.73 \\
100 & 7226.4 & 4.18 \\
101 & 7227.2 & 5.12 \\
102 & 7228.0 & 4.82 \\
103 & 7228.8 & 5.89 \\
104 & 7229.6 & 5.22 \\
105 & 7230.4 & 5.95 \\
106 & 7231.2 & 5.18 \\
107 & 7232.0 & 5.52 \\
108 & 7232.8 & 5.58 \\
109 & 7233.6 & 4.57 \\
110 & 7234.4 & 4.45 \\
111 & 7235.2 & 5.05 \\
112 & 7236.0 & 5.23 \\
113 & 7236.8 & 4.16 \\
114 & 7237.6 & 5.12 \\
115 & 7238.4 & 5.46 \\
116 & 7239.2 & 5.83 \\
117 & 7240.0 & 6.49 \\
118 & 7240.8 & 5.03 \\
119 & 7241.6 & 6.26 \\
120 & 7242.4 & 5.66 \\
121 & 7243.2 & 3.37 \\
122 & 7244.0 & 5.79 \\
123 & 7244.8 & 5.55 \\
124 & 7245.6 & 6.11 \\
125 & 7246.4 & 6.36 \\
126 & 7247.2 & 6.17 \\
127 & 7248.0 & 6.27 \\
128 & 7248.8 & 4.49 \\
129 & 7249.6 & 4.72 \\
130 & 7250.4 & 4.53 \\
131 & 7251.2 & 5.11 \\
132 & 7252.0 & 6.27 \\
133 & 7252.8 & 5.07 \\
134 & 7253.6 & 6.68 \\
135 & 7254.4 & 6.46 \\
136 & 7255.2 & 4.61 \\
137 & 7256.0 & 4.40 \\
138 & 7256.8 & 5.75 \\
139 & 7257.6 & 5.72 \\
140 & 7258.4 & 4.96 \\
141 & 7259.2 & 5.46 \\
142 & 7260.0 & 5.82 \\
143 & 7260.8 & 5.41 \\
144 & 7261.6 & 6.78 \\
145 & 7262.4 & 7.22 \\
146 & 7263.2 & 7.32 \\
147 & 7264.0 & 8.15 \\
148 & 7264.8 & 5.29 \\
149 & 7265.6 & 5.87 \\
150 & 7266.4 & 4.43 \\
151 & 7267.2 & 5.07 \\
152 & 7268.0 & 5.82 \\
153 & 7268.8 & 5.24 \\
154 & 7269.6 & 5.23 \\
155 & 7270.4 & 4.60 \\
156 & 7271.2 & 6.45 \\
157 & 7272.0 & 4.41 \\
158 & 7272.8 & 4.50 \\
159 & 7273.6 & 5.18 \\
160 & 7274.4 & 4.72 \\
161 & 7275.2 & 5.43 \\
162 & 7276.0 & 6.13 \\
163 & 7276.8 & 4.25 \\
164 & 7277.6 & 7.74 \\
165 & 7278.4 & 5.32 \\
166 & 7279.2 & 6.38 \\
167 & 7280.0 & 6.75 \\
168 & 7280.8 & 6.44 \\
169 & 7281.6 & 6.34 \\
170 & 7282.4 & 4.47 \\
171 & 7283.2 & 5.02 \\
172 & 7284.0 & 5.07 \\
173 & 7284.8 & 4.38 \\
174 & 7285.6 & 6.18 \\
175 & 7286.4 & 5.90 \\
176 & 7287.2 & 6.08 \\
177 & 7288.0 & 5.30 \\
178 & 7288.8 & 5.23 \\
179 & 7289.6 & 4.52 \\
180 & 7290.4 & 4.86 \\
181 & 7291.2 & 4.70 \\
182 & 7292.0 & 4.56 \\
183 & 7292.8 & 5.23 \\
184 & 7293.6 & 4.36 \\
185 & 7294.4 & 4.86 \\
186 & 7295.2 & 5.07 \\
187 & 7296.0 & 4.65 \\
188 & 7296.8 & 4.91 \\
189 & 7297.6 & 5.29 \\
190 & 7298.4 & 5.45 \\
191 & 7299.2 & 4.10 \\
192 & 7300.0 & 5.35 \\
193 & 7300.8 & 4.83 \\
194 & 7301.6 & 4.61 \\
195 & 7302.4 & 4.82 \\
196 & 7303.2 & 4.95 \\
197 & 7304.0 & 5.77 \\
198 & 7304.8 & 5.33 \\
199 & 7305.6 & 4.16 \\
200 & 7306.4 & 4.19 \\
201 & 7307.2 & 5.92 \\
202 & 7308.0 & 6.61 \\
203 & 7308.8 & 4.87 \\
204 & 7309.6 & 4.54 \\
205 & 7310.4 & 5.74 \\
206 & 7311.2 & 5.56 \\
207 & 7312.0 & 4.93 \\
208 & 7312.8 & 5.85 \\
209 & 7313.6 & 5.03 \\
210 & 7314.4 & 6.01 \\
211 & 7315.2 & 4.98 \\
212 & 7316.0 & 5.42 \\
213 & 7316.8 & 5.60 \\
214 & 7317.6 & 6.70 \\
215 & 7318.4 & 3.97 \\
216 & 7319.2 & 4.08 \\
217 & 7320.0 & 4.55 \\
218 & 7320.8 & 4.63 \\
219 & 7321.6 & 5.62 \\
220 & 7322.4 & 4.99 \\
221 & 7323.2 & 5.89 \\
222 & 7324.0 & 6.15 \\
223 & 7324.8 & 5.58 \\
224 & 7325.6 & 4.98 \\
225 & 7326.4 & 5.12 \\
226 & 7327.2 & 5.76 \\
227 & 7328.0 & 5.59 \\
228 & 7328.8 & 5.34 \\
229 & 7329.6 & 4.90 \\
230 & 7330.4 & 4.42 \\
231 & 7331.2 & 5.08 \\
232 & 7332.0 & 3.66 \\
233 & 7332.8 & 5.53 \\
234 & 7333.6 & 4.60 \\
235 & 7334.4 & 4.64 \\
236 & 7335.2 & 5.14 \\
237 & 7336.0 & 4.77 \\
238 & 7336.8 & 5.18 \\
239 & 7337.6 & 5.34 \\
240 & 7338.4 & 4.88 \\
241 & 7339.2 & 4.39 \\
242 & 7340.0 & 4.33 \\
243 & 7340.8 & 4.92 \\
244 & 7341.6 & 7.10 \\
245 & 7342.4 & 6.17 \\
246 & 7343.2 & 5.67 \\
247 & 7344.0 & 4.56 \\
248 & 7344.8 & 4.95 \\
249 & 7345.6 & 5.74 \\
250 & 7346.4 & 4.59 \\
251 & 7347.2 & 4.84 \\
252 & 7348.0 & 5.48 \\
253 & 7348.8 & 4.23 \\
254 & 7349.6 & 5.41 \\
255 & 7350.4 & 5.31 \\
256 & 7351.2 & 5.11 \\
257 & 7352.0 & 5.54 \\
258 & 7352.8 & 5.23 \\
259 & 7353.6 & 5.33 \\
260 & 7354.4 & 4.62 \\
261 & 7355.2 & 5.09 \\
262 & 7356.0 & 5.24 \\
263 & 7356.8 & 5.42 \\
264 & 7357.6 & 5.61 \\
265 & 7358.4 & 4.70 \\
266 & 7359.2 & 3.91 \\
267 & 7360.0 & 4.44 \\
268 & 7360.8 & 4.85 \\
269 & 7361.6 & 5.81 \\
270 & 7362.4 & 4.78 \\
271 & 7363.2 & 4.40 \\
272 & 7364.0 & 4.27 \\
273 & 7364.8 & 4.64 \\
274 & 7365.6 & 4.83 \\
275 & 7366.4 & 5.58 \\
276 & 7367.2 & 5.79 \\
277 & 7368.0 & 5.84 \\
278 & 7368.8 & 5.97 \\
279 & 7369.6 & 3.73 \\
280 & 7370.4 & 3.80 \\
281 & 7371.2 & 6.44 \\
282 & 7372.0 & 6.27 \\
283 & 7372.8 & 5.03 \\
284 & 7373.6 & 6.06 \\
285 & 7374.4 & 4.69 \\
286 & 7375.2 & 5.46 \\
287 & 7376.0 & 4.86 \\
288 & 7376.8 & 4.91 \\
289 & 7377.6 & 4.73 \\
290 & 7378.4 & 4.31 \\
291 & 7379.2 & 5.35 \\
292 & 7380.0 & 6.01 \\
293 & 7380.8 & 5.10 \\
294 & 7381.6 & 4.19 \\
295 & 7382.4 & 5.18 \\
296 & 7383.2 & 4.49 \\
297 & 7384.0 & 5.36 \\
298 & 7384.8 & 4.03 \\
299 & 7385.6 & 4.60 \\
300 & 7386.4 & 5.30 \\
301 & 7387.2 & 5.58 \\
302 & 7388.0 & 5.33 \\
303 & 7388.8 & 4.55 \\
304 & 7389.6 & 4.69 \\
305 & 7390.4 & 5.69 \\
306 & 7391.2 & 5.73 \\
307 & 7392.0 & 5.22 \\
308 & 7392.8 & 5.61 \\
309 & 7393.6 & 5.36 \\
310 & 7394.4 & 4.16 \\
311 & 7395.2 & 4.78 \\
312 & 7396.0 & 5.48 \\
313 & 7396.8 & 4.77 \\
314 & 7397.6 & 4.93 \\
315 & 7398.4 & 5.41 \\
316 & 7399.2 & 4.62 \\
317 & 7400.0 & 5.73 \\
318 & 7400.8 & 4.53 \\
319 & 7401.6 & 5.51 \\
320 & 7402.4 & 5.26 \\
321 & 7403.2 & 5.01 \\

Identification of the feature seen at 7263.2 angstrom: [S II]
